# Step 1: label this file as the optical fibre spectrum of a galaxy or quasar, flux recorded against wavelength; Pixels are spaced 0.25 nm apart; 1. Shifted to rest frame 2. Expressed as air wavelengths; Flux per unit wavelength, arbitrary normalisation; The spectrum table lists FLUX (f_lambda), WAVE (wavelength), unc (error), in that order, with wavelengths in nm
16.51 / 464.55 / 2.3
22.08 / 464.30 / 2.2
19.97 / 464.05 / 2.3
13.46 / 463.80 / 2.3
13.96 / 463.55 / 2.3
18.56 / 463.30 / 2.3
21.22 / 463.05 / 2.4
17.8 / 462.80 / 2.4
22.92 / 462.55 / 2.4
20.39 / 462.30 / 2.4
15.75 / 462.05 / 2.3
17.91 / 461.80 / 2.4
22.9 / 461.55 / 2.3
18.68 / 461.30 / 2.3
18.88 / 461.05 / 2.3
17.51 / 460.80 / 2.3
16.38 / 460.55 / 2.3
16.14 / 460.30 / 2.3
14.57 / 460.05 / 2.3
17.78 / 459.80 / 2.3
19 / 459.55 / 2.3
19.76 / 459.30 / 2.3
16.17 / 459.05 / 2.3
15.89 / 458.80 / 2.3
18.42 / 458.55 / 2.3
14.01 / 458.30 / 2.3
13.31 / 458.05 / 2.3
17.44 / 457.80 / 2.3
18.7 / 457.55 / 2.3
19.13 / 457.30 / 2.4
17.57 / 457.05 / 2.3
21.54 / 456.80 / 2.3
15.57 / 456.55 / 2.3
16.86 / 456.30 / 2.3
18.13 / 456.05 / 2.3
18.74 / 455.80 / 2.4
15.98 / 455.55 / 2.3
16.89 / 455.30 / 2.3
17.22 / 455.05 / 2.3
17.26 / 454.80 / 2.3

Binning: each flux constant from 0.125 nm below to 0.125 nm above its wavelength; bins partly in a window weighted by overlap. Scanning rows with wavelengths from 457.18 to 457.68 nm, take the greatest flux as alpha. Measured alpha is 19.13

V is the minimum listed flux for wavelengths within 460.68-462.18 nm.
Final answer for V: 15.75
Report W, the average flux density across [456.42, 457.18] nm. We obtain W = 18.2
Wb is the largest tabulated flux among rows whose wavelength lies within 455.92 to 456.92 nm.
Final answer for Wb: 21.54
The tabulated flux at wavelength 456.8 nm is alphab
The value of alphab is 21.54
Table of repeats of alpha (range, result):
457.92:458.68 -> 18.42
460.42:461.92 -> 22.9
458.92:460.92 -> 19.76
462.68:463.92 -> 21.22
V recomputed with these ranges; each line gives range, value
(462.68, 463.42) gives 17.8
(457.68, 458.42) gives 13.31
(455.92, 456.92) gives 15.57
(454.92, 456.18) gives 15.98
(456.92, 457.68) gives 17.57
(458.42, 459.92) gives 15.89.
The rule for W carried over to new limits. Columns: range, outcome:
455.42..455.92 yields 17.3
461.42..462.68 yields 20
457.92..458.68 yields 15.3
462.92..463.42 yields 19.9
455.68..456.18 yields 18.4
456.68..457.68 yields 19.2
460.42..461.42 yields 17.8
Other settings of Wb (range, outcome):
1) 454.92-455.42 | 17.22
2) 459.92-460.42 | 16.14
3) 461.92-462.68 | 22.92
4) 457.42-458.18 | 18.7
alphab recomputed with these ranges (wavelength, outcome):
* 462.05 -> 15.75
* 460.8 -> 17.51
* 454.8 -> 17.26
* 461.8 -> 17.91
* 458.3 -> 14.01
